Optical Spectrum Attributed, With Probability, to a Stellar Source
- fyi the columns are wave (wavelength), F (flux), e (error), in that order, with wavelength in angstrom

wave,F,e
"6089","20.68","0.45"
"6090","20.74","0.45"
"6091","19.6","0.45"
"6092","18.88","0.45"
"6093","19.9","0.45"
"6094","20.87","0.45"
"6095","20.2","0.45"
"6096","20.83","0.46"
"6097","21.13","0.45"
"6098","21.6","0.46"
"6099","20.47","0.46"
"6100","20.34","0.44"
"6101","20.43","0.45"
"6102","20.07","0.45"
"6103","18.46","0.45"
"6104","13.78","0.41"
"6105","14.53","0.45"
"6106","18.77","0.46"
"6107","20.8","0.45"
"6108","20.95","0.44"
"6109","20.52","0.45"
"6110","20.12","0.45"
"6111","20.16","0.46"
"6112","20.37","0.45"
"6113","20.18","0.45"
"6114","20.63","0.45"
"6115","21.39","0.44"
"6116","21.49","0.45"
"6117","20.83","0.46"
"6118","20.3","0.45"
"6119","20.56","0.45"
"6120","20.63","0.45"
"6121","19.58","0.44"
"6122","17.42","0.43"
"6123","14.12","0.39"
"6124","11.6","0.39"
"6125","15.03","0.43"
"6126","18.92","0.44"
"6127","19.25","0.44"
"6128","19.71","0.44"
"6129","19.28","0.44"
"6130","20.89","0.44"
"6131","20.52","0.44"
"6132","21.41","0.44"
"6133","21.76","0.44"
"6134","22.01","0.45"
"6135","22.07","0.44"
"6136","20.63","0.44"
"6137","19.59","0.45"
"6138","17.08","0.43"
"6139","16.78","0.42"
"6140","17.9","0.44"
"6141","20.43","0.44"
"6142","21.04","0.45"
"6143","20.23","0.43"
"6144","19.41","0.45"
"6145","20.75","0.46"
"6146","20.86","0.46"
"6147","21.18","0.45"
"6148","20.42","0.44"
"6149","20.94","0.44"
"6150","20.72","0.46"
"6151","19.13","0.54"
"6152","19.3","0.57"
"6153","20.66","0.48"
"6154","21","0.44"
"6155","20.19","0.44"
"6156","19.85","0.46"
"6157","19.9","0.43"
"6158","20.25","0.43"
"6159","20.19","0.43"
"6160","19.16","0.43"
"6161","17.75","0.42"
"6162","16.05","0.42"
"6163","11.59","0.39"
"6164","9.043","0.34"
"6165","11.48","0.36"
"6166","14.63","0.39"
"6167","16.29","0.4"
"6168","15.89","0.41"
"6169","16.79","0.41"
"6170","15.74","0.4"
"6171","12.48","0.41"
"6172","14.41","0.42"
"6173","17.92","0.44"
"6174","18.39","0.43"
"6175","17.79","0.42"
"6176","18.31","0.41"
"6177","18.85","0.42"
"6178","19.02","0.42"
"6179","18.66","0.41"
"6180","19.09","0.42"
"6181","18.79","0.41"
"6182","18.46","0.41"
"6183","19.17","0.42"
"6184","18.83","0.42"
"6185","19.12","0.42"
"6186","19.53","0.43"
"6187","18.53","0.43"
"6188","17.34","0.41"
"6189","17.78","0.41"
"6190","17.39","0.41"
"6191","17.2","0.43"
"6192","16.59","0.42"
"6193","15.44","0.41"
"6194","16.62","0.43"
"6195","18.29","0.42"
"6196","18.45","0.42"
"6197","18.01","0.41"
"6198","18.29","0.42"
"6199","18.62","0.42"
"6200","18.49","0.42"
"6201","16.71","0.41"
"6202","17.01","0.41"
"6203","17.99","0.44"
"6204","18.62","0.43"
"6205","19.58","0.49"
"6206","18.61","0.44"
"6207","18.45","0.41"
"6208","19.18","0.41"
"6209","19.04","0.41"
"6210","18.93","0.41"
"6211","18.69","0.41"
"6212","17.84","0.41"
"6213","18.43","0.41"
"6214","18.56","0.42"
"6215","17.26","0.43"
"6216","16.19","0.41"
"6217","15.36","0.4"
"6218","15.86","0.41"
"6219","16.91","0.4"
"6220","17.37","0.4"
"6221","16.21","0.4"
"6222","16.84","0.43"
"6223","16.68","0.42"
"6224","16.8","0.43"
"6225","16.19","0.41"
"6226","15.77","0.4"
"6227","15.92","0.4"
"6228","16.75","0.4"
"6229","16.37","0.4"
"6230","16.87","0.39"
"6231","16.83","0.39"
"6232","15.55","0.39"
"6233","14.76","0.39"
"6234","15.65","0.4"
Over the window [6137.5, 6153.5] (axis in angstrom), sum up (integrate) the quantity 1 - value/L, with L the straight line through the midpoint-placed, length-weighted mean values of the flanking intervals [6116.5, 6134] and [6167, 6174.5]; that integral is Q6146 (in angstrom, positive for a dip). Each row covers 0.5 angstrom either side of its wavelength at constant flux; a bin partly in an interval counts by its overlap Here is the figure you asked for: -1.96 angstrom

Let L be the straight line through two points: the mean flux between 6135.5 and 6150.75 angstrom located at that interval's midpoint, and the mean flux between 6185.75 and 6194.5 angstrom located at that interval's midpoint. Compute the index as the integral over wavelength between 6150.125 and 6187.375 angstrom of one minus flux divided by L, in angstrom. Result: 1.6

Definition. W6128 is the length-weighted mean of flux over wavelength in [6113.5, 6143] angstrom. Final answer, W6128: 19.4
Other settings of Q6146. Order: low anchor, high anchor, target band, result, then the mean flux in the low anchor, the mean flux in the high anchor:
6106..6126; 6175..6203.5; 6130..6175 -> 0.5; 19.3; 18.1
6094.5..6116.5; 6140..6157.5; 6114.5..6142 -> 1.0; 19.9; 20.3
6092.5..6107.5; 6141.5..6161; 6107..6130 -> 0.5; 19.5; 20.2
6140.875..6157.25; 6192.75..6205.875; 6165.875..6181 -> 1.6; 20.4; 17.9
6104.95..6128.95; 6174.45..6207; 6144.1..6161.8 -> -1.3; 19.2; 18.2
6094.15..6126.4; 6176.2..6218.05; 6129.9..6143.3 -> -0.9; 19.3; 18.1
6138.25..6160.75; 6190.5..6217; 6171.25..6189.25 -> 0.5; 20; 17.9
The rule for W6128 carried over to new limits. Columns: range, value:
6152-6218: 17.7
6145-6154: 20.5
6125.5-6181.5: 18.6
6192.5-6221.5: 17.8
